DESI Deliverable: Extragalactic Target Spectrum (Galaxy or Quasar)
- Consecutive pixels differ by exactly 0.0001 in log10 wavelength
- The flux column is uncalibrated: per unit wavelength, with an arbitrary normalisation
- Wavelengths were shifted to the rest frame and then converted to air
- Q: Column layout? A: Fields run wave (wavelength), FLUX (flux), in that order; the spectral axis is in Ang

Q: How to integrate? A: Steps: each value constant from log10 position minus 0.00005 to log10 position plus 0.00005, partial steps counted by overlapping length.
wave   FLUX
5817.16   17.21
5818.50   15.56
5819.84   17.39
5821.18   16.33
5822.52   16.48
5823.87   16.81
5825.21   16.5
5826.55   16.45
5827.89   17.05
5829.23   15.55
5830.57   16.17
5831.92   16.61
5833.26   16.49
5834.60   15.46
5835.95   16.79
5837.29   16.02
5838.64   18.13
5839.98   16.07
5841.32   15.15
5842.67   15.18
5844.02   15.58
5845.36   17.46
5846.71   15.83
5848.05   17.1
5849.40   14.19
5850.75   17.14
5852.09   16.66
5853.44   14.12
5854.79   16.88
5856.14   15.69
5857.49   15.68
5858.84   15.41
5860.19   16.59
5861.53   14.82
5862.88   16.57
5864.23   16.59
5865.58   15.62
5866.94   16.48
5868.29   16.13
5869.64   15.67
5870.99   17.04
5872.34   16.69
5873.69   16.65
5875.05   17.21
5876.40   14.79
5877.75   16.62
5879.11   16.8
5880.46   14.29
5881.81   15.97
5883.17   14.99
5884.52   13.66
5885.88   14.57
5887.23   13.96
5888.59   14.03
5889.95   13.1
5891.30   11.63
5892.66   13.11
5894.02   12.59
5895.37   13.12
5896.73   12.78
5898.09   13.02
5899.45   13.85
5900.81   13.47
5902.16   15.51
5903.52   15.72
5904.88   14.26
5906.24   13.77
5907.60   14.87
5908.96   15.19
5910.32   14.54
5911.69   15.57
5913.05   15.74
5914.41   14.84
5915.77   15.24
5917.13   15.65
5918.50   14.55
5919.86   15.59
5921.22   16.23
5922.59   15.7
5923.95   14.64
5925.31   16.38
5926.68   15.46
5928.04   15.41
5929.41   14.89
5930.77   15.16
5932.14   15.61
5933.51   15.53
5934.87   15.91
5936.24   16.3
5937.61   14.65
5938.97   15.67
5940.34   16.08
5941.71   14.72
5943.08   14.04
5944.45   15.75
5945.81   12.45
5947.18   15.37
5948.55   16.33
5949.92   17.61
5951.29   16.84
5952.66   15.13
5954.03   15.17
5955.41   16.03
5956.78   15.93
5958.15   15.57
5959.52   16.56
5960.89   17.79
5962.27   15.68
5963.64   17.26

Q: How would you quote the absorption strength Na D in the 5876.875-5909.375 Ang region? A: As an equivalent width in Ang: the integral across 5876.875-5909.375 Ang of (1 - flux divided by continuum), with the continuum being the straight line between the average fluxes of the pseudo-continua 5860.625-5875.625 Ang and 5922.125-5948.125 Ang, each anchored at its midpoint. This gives 3.52 Ang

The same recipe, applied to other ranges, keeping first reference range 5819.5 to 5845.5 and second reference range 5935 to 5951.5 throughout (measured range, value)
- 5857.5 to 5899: 2.5 Ang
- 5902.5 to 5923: 0.7 Ang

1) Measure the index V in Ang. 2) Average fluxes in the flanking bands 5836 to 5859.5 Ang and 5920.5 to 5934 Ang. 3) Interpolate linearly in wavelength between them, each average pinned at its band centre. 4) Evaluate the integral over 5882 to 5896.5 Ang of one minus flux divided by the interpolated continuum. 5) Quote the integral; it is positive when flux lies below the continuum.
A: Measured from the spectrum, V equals 2.0 Ang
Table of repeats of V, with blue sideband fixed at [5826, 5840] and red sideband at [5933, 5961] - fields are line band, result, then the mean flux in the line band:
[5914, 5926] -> 0.3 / 15.4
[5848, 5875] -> 0.3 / 16.1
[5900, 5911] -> 0.9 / 14.7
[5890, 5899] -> 1.8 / 12.8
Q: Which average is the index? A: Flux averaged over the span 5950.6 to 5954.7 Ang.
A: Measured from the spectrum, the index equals 15.7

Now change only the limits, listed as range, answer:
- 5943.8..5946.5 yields 14.1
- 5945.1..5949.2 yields 14.7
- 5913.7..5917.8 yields 15.3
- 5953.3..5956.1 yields 15.6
